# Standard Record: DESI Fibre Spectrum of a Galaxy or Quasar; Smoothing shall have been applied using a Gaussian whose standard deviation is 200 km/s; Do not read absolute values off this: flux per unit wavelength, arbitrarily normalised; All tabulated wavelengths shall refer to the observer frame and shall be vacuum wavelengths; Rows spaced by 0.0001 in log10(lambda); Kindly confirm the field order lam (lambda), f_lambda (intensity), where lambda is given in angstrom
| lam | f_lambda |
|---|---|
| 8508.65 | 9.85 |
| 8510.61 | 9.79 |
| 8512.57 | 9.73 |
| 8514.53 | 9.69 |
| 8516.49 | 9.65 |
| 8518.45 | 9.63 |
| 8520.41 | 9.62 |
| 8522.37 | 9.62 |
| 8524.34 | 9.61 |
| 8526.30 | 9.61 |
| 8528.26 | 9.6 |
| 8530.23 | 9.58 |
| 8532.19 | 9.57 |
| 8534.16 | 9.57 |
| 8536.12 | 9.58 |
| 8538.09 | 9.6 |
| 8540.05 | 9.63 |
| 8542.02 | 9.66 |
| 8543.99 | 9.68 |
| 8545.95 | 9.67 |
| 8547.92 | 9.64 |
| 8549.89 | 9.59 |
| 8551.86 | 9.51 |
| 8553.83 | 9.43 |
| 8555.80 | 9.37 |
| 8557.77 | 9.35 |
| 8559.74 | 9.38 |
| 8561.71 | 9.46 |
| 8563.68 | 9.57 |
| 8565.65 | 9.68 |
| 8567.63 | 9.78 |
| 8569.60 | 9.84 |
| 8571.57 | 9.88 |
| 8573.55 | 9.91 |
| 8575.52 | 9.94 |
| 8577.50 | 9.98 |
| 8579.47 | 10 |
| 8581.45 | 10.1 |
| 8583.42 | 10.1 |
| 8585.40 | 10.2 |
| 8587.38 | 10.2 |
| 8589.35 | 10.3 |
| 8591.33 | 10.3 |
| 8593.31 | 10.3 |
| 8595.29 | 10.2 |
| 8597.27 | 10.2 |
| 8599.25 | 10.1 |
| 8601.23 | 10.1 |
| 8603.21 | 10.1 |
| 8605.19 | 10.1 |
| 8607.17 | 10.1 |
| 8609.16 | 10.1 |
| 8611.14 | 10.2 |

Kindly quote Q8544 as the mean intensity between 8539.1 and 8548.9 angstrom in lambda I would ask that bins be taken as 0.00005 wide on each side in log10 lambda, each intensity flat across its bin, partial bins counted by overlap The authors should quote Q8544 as 9.66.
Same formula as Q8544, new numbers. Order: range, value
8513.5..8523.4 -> 9.64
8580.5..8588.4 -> 10.2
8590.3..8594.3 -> 10.3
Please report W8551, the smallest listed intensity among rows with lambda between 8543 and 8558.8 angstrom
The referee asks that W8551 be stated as 9.35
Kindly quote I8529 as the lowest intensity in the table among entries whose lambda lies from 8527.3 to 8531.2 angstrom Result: 9.58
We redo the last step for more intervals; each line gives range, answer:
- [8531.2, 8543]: 9.57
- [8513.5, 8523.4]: 9.62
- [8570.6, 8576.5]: 9.88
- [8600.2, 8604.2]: 10.1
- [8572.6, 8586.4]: 9.91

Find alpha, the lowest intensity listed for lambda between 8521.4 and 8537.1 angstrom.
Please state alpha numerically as 9.57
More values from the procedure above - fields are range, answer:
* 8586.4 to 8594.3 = 10.2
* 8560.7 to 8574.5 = 9.46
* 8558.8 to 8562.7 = 9.38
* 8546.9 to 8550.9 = 9.59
